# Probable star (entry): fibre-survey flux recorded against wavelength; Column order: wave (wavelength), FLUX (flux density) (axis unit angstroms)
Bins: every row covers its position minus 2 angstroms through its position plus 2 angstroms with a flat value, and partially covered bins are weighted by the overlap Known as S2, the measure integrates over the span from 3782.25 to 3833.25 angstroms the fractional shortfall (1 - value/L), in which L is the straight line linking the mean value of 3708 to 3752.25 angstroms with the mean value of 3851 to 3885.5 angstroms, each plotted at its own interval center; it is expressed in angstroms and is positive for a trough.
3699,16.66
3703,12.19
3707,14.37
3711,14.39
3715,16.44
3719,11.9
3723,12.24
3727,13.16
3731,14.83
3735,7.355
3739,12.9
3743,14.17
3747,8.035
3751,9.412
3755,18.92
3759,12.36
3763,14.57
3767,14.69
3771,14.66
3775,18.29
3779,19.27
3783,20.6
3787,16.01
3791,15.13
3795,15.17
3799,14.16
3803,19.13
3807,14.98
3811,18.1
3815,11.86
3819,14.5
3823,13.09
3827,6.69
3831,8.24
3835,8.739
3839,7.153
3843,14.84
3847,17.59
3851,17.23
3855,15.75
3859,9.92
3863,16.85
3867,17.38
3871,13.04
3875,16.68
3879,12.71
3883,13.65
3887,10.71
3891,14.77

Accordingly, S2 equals -2.6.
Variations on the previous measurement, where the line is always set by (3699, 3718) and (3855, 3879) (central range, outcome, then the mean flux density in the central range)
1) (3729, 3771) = 4.9 angstroms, 12.8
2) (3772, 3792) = -4.5 angstroms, 17.8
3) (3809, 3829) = 2.4 angstroms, 12.8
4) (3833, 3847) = 3.2 angstroms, 11.3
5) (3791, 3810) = -1.7 angstroms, 15.9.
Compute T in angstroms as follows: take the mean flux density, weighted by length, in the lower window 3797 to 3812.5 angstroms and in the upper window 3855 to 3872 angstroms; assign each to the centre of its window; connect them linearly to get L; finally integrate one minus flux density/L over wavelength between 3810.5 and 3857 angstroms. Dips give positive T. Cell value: 8.6 angstroms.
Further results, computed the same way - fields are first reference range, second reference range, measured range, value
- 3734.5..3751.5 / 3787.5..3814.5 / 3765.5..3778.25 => -2.81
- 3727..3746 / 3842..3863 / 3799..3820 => -2.28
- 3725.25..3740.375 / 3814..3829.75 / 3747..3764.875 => -2.01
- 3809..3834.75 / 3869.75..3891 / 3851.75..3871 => -2.90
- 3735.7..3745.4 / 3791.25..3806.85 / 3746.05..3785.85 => -3.46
